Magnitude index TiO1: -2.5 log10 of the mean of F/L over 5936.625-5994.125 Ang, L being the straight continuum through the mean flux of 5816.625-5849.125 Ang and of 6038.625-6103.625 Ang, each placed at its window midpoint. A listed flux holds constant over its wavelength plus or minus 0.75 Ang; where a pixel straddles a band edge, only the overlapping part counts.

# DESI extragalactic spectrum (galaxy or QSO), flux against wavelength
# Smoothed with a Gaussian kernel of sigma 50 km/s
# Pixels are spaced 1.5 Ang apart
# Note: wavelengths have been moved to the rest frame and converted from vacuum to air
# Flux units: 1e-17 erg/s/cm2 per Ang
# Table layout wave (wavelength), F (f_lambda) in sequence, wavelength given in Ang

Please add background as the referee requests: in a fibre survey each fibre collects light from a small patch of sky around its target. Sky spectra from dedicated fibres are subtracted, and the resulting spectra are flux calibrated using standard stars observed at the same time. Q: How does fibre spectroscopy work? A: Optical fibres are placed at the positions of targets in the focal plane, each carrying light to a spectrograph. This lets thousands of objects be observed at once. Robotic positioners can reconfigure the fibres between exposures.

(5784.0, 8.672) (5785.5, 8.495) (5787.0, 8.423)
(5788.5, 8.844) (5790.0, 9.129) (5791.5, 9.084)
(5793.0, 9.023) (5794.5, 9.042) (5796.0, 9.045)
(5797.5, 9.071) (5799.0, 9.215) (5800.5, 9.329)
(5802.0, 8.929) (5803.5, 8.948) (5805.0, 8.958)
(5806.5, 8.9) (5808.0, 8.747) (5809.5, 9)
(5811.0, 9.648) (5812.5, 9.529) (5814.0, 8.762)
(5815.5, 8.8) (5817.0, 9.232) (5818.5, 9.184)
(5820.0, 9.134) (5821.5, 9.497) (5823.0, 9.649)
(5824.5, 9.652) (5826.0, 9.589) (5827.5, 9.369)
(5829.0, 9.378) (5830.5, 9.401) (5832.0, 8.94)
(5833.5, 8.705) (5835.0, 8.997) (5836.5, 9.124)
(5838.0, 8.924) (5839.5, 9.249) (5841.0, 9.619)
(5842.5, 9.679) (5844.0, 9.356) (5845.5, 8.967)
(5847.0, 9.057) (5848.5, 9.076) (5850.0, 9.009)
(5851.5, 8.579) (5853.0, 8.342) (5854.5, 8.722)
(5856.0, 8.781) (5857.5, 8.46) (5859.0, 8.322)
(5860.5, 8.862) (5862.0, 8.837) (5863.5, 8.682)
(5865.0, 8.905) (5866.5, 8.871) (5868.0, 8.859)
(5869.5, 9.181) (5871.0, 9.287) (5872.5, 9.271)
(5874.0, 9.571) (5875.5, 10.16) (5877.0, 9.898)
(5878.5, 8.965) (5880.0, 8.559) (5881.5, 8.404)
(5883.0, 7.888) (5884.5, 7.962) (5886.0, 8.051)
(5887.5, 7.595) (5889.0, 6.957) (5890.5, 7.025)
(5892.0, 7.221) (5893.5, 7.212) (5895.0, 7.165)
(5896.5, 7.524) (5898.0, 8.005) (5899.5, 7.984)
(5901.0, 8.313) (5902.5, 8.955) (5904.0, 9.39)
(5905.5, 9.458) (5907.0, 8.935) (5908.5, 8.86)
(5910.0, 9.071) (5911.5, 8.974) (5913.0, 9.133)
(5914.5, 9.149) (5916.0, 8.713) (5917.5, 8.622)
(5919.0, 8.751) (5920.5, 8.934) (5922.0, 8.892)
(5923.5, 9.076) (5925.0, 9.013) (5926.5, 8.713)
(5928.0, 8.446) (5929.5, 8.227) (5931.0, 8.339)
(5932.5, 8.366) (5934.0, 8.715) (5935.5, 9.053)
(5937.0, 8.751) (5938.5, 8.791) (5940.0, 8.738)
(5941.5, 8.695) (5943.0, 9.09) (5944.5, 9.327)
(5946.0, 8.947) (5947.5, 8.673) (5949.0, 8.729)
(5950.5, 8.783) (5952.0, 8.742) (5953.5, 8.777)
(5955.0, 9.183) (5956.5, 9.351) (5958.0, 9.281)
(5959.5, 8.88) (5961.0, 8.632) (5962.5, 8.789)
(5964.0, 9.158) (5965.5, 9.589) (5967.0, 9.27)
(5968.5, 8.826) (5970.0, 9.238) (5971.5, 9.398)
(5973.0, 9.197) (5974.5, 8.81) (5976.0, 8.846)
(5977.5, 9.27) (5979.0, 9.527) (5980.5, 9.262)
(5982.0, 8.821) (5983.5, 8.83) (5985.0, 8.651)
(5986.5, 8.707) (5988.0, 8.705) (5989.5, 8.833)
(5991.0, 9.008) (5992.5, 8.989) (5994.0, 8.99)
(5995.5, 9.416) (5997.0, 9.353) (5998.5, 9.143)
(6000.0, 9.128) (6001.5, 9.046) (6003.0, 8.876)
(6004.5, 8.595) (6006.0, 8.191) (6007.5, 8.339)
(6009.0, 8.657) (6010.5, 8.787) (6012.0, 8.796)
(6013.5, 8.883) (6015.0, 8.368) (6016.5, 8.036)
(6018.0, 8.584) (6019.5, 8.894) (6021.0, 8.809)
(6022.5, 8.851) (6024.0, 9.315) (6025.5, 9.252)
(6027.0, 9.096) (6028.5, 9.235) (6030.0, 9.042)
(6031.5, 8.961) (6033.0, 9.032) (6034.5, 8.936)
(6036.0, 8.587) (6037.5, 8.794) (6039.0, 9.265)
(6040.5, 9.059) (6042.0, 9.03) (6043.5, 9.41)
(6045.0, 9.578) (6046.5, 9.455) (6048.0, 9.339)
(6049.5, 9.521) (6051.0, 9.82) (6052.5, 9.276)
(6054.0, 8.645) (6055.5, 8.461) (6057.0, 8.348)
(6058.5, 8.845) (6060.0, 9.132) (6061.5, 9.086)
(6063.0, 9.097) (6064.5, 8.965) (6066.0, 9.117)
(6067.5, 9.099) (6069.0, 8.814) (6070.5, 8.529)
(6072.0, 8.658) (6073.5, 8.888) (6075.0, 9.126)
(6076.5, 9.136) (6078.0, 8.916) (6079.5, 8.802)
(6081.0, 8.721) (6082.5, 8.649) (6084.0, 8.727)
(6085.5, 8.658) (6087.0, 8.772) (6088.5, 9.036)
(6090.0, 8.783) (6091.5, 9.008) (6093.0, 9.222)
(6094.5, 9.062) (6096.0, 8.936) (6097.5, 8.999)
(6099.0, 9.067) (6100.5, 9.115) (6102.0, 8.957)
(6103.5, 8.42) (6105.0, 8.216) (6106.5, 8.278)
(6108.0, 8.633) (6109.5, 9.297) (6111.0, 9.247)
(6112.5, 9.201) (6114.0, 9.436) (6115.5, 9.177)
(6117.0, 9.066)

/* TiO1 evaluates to 0.02 mag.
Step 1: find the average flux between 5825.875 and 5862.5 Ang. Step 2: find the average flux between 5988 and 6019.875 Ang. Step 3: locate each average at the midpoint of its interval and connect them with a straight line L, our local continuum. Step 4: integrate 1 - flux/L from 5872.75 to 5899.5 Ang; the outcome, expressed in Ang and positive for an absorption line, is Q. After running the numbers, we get 2.41 Ang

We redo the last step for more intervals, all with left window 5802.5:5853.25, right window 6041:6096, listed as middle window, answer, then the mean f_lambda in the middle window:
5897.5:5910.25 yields 0.5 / 8.78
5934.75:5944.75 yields 0.2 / 8.9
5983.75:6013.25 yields 0.6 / 8.85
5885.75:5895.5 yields 2.0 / 7.28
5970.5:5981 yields -0.2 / 9.19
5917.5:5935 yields 0.8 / 8.68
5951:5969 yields 0.1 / 9.04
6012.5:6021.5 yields 0.4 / 8.6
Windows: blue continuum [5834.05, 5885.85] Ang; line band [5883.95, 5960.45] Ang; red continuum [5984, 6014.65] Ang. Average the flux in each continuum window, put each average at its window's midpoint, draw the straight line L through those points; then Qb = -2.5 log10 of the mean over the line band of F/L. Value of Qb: 0.04 mag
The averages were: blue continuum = 8.94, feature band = 8.58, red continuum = 8.85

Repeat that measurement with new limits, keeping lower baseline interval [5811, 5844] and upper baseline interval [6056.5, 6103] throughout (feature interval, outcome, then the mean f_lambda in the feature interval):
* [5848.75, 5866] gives 0.06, 8.7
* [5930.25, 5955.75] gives 0.04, 8.81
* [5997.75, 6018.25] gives 0.04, 8.68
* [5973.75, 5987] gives 0.01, 8.97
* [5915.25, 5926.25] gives 0.03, 8.85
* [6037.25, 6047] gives -0.03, 9.24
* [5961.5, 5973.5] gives -0.01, 9.17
